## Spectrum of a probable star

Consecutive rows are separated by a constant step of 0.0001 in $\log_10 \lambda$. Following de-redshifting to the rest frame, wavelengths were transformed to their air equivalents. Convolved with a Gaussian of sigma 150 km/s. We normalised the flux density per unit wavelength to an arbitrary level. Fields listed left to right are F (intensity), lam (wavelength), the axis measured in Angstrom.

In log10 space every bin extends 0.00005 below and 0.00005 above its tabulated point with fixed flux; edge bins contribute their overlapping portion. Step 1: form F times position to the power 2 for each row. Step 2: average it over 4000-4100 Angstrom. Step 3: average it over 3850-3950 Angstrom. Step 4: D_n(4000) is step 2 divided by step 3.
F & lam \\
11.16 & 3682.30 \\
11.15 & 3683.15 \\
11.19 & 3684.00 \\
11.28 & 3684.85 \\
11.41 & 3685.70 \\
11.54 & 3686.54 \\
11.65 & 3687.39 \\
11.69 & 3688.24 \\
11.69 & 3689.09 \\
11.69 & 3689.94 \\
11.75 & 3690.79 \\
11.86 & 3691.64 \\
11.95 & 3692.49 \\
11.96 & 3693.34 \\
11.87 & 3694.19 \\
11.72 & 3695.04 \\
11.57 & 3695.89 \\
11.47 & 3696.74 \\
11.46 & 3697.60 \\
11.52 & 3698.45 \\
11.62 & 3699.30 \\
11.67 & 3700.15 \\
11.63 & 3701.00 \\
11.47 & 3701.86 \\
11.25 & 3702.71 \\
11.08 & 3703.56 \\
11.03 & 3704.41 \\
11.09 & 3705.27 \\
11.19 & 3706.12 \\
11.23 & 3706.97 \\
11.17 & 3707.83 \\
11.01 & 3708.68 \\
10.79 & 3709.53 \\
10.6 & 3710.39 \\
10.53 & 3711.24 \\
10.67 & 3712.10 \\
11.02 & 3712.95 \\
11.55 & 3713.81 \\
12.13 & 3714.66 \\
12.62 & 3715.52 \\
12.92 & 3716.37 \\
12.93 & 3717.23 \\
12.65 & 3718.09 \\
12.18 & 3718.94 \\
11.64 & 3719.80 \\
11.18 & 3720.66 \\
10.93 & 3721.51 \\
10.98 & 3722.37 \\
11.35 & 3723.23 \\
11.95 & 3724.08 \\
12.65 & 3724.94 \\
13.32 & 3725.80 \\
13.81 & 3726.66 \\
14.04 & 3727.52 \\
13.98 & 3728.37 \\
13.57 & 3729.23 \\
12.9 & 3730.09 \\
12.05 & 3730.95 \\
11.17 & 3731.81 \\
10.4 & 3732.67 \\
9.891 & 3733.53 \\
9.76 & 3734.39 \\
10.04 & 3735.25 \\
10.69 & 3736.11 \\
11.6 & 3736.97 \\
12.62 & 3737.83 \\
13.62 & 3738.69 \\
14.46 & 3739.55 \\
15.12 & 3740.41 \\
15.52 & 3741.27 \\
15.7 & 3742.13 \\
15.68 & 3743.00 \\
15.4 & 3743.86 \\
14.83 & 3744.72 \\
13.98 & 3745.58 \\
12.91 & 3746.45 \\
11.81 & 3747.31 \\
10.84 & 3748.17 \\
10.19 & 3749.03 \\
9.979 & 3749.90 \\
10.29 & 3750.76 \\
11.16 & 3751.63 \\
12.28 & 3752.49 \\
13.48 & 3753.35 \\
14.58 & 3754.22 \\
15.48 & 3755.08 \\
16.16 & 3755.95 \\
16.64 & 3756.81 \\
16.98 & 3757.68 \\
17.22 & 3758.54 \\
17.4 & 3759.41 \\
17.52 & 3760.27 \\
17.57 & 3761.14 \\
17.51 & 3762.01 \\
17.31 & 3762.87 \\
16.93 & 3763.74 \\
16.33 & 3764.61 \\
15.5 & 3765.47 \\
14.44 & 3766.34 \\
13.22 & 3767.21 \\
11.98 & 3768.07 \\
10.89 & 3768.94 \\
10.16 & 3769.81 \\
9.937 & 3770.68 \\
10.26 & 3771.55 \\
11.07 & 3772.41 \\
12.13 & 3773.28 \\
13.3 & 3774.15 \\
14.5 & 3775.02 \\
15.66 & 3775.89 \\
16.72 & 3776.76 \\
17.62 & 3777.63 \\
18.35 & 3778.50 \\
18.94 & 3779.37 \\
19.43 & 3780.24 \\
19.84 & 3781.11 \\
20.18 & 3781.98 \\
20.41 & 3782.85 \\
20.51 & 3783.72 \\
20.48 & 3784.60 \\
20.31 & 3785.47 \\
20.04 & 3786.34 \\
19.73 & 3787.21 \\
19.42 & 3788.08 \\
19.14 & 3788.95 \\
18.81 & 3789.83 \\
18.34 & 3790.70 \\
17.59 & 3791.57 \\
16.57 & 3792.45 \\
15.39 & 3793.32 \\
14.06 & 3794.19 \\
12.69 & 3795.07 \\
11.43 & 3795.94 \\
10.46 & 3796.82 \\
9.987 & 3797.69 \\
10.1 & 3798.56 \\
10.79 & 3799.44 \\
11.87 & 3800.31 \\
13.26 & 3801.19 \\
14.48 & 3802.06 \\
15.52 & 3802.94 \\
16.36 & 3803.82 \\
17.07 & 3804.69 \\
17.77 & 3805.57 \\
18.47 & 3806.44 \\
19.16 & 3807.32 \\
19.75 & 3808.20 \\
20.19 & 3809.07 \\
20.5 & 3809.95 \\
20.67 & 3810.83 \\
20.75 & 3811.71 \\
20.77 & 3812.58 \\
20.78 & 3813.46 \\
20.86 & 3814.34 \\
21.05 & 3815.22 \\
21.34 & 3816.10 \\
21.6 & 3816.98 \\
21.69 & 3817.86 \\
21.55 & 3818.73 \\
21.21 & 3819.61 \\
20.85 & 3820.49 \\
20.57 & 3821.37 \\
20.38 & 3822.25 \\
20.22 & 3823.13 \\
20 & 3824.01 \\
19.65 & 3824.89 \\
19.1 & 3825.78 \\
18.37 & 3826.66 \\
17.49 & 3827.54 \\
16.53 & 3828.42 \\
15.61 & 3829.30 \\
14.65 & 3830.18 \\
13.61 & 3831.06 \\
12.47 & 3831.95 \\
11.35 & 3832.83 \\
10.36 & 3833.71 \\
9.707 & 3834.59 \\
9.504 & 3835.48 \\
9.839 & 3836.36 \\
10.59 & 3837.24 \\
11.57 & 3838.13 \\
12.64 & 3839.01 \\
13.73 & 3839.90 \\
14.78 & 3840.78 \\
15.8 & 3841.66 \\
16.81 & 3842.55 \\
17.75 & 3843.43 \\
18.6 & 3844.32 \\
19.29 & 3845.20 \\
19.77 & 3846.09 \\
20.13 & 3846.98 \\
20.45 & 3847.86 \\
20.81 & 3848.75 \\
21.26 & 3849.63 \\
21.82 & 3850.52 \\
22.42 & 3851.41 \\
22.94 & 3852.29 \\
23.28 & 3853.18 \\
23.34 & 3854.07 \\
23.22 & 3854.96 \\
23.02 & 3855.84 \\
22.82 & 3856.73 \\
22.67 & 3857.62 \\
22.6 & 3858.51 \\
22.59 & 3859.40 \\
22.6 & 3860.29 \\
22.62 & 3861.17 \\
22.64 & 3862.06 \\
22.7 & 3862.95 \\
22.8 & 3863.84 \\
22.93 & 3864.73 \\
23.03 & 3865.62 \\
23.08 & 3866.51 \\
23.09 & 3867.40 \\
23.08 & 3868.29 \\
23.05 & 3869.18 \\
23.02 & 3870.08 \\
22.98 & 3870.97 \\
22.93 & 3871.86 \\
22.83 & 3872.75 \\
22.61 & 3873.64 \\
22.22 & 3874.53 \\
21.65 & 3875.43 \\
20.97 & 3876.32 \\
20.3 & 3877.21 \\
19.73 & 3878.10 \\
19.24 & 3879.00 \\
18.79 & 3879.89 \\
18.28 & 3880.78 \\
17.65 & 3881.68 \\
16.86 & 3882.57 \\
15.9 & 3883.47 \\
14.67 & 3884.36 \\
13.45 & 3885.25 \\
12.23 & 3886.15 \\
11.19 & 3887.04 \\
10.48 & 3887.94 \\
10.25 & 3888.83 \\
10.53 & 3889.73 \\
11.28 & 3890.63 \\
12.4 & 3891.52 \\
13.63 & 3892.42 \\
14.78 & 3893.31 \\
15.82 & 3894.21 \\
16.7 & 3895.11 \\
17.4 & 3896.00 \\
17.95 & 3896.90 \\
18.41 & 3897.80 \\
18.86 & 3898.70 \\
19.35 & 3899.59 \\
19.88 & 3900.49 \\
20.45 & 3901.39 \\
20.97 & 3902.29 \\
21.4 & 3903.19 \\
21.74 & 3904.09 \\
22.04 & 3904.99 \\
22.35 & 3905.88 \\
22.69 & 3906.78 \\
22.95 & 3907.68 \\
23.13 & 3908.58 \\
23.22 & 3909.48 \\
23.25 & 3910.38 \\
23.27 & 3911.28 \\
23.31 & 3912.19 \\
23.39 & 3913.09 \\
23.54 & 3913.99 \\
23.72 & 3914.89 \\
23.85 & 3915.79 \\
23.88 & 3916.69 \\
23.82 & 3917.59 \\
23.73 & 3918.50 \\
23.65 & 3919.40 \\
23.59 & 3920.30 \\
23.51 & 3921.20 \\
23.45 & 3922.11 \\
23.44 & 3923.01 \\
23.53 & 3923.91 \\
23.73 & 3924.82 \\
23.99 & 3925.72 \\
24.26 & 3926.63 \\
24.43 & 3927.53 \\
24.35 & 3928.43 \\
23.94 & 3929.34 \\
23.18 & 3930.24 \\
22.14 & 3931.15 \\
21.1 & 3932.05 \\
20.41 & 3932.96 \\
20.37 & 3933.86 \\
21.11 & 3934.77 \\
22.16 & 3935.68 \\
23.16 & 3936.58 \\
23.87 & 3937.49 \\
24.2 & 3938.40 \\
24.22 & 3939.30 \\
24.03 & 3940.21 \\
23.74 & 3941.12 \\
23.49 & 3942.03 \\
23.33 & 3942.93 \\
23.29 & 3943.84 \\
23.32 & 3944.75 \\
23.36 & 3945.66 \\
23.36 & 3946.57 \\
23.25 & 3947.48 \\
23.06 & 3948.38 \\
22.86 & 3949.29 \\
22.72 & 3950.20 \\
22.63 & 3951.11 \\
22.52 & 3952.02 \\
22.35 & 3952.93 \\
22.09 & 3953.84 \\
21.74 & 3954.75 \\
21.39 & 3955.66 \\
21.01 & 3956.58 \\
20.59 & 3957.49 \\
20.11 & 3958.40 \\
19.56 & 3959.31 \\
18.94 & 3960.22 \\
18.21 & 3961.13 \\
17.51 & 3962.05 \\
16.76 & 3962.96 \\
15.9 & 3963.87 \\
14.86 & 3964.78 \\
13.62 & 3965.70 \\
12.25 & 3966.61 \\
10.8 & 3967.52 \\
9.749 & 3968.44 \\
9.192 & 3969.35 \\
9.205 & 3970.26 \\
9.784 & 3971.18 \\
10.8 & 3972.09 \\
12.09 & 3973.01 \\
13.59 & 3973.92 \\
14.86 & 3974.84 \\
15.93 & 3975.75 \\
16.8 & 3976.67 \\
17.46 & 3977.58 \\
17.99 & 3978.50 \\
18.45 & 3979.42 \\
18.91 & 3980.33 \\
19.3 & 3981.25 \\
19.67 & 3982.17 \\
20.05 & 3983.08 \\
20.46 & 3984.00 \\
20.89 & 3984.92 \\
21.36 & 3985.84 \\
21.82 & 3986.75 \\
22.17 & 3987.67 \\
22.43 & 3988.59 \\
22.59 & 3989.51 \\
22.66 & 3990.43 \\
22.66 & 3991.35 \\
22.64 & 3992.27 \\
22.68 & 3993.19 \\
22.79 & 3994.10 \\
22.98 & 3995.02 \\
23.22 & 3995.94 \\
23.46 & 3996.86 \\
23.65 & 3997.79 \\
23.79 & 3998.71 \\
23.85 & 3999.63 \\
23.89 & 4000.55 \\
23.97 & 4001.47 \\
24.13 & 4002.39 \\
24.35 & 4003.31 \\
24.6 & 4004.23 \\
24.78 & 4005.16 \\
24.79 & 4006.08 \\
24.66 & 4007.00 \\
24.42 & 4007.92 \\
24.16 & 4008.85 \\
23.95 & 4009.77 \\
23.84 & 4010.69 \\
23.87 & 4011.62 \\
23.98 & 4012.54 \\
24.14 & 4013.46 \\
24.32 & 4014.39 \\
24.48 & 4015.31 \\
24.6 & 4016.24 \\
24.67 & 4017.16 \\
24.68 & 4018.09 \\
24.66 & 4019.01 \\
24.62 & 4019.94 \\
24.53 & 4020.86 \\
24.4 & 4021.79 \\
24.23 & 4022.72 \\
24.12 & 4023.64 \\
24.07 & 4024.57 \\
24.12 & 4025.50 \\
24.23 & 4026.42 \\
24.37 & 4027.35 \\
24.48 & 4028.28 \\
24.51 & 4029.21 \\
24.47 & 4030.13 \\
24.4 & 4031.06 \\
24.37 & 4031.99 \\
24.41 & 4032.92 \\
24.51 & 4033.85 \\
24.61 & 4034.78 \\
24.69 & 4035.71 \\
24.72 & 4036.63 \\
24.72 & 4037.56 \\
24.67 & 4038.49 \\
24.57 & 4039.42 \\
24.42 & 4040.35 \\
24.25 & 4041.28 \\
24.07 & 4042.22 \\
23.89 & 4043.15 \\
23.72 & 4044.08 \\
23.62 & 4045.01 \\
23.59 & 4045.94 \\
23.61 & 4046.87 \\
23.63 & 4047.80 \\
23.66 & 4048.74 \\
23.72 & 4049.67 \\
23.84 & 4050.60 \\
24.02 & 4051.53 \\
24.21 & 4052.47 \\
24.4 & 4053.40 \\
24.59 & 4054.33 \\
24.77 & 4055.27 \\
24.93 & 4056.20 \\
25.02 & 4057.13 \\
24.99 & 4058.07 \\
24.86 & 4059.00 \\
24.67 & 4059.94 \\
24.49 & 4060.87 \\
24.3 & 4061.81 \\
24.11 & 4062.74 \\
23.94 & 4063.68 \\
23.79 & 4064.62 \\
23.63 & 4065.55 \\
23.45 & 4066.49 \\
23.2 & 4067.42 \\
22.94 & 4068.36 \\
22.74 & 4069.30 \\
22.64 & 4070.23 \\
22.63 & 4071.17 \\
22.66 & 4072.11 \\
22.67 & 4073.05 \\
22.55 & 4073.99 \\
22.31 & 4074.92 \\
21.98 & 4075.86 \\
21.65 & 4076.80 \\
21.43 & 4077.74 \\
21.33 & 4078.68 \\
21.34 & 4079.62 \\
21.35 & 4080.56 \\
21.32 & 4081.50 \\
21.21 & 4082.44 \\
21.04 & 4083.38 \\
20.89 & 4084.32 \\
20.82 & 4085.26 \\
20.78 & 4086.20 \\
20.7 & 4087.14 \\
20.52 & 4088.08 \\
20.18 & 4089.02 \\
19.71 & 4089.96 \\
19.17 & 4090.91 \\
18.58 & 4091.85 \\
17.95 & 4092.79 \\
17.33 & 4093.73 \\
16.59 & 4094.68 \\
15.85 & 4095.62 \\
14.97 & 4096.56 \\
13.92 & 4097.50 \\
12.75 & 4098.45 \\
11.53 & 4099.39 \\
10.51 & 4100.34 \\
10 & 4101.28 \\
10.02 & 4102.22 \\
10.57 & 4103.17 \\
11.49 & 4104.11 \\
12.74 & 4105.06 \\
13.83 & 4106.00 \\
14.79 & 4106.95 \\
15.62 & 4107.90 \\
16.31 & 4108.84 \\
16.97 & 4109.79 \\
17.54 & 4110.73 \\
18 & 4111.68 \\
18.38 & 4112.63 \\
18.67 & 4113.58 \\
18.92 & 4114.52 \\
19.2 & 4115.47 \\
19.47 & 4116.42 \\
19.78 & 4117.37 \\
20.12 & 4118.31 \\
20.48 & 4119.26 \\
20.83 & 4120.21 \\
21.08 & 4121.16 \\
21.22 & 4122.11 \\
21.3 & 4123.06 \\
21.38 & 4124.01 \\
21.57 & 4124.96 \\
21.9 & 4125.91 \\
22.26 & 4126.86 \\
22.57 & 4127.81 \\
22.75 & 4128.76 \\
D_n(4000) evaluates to 1.16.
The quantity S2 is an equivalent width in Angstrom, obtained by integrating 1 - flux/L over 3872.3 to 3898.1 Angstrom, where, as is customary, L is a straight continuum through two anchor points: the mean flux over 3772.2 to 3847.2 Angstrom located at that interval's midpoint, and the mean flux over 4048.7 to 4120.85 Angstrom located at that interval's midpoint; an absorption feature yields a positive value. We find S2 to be 1.8 Angstrom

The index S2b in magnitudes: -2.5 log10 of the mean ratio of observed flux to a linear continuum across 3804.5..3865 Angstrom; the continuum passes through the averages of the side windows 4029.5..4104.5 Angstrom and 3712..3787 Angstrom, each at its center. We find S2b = -0.18 mag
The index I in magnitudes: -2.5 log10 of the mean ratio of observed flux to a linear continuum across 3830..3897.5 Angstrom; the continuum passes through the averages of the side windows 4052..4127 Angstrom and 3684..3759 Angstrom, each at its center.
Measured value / -0.19 mag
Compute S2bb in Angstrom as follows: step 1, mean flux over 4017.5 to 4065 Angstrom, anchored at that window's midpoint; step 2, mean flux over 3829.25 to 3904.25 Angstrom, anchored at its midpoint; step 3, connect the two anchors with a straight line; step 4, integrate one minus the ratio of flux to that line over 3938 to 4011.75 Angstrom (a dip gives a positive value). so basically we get 5.3 Angstrom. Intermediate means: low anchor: 18.3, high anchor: 24.3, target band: 20.4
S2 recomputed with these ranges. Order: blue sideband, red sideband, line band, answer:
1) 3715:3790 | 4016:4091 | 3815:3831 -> -2.82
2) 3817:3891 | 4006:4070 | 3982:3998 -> 0.44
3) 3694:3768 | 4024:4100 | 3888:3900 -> 1.74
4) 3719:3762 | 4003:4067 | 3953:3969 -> 3.03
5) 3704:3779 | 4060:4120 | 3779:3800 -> -4.41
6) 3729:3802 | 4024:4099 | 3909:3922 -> -3.45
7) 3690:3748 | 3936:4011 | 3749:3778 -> -1.40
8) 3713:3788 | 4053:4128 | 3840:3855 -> -3.89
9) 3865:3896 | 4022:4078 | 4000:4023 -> -1.84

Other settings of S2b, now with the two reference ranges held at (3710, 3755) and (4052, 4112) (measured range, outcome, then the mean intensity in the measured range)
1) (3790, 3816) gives -0.19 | 16.5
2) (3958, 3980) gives 0.18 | 14.8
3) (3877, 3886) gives -0.11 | 17.2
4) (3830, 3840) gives 0.25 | 11.5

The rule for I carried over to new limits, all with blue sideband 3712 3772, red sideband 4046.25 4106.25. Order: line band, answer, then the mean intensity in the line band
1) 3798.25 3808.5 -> -0.06 mag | 15.4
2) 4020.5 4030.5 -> -0.25 mag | 24.3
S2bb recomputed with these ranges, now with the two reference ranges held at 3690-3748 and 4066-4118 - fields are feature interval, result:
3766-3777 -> 0.40 Angstrom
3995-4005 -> -4.12 Angstrom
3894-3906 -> -3.41 Angstrom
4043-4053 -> -3.42 Angstrom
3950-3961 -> -3.43 Angstrom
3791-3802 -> 0.38 Angstrom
